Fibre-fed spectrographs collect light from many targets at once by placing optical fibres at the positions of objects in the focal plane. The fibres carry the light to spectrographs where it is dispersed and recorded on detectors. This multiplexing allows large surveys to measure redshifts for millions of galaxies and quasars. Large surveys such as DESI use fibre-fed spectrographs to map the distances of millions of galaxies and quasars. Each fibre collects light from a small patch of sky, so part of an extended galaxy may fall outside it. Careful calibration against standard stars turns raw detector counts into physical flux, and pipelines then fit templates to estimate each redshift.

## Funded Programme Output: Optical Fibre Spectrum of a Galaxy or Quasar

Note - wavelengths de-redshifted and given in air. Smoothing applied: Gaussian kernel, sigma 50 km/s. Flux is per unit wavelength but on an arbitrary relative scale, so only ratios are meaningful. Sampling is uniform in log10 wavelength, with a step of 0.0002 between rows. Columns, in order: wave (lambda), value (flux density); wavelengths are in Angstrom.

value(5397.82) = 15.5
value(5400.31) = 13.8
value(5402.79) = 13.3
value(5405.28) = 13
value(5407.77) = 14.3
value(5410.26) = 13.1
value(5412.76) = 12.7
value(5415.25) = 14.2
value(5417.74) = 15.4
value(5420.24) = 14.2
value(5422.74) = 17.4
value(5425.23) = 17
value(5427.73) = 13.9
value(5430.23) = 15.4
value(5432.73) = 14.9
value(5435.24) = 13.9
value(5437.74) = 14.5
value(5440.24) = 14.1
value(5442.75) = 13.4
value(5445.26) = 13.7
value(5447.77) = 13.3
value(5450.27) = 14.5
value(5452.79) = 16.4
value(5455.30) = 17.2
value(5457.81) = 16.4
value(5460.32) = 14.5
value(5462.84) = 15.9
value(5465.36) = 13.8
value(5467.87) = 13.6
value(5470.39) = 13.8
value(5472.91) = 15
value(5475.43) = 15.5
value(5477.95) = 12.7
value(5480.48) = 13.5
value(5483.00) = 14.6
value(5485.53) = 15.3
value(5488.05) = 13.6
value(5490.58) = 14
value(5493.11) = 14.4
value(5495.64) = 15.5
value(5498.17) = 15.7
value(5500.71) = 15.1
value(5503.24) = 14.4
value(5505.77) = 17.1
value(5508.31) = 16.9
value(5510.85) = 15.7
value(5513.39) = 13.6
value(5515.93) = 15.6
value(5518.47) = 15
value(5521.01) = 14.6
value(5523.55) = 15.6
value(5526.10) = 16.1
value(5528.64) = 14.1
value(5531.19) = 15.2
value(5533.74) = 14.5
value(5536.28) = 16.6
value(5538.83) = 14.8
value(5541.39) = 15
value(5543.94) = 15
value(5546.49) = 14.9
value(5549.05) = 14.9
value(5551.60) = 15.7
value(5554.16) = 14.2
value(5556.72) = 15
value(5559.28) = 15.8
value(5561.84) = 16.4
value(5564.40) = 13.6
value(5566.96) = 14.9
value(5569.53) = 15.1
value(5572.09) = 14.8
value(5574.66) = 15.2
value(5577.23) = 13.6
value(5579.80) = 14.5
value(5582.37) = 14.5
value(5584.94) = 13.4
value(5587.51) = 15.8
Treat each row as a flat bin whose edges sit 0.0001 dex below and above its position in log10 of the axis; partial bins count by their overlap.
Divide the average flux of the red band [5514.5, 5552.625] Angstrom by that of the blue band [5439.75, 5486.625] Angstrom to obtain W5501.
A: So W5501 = 1.0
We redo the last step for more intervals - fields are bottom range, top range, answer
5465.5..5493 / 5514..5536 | 1.07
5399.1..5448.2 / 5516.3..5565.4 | 1.06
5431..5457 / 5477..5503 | 0.99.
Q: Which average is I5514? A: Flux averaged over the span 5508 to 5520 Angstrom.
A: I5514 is 15.2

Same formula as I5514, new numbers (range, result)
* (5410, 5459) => 14.8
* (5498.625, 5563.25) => 15.3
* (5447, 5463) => 15.5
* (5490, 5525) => 15.3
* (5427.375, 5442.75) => 14.4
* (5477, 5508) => 14.7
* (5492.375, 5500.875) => 15.2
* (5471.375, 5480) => 14.3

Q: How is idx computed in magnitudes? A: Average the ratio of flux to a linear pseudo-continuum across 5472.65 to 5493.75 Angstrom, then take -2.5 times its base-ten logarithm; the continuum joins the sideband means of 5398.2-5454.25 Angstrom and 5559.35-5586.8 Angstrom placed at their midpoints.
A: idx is 0.02 mag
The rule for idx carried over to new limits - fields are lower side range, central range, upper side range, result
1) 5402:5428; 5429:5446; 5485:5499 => 0.02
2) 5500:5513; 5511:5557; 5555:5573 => 0.03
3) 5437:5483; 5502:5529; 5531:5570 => -0.04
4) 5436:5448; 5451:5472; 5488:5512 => -0.06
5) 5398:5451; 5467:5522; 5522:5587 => -0.01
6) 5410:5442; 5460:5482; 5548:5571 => 0.04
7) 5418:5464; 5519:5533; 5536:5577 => 0.00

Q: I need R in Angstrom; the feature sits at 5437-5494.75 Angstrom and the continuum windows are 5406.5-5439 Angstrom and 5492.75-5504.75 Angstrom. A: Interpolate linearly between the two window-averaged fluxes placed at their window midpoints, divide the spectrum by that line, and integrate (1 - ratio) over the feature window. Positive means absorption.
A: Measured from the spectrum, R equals 1.6 Angstrom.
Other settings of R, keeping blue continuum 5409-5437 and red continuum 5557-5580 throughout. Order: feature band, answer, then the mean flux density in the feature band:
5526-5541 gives -0.3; 15.1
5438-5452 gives 0.8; 13.9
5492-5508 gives -0.7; 15.5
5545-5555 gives -0.1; 15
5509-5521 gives -0.2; 15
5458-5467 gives -0.1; 14.9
